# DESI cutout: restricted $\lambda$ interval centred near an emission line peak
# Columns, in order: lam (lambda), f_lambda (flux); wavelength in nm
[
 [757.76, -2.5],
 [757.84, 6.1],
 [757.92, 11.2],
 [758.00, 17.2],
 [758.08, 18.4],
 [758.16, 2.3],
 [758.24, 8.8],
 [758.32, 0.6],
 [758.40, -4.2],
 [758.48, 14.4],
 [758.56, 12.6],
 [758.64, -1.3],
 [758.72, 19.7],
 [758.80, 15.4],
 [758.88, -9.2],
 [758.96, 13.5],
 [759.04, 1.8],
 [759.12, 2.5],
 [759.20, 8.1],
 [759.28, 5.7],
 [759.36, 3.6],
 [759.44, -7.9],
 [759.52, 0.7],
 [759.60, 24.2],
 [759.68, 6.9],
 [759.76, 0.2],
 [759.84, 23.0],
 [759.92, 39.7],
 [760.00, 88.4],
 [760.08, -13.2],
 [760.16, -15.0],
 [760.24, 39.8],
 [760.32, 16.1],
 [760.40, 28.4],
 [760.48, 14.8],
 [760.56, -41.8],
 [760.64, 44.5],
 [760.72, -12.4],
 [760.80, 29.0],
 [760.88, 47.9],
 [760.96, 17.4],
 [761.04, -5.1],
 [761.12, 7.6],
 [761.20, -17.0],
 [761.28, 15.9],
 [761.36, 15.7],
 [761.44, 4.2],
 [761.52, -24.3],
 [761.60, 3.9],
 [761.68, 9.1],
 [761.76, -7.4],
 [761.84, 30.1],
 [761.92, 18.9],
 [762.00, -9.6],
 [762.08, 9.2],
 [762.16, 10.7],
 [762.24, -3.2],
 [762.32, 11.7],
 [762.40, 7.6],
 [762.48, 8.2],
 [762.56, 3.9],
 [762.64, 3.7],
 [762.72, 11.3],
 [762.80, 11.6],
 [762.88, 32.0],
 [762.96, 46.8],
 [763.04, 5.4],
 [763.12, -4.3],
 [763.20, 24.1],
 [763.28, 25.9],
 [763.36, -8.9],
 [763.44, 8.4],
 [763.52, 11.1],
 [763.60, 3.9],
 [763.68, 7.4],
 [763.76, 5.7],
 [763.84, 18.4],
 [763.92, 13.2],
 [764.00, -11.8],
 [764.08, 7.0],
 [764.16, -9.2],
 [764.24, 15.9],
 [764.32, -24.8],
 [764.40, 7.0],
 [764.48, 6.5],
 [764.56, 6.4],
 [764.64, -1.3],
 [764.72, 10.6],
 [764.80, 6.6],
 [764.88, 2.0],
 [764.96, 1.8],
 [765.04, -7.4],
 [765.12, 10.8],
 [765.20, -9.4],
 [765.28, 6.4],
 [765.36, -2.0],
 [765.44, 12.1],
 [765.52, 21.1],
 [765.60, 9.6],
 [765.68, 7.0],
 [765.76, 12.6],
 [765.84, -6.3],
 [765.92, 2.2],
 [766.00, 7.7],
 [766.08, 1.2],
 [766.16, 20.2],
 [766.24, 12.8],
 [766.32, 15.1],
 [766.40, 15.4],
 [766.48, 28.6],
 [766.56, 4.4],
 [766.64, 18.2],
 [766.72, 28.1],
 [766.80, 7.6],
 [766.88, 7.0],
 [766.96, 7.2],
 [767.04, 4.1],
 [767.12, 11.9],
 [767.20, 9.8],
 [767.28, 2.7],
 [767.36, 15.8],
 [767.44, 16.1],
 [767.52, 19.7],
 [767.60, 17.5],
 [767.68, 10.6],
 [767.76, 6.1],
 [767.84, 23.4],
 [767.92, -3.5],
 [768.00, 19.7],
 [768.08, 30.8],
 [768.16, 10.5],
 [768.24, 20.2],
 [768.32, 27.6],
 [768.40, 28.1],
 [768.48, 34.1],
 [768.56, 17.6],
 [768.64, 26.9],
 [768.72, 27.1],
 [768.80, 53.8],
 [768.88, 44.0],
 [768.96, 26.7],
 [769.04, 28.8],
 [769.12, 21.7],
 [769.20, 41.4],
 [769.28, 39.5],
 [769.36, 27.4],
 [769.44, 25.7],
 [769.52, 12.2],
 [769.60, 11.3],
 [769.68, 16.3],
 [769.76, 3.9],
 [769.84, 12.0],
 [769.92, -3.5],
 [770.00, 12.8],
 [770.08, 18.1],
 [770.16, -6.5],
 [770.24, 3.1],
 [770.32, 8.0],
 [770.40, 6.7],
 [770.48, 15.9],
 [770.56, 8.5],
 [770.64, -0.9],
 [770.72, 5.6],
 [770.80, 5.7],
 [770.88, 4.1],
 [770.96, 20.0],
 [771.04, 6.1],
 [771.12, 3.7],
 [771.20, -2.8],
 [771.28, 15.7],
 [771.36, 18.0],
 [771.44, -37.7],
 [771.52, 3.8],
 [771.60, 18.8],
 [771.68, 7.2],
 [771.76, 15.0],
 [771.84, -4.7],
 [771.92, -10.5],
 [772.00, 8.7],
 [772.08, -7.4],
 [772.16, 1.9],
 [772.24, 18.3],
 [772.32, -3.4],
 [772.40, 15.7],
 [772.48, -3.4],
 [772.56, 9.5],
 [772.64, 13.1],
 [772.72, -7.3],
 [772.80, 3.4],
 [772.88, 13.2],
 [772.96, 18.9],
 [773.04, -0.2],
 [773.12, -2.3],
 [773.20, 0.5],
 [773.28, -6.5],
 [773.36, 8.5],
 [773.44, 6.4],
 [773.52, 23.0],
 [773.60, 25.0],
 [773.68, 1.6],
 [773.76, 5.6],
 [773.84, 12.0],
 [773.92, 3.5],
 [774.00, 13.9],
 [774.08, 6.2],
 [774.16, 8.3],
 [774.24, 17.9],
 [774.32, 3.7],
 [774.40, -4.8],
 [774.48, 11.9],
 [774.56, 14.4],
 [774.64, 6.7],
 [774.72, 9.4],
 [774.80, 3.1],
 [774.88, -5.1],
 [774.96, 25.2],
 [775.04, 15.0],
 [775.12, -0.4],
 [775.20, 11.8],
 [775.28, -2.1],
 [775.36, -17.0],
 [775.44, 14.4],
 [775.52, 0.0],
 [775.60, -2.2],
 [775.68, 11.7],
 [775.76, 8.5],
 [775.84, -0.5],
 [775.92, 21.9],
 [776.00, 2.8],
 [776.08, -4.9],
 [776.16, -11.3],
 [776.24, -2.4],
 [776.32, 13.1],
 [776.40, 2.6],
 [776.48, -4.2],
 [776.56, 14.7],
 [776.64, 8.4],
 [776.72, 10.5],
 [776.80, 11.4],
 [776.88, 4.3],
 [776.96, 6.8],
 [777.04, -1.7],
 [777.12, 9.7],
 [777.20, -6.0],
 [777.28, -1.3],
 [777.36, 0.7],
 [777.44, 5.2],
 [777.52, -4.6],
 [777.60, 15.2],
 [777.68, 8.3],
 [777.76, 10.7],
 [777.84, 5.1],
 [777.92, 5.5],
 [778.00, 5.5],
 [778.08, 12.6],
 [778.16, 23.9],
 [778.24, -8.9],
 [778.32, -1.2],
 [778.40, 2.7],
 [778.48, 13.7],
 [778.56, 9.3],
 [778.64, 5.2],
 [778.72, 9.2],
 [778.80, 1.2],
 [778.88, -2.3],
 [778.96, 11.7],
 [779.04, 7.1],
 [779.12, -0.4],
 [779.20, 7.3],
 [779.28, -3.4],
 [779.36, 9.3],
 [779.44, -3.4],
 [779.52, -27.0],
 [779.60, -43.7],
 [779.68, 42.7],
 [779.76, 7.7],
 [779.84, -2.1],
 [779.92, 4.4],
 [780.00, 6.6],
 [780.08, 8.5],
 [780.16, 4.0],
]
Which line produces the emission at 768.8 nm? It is [O II] 3727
